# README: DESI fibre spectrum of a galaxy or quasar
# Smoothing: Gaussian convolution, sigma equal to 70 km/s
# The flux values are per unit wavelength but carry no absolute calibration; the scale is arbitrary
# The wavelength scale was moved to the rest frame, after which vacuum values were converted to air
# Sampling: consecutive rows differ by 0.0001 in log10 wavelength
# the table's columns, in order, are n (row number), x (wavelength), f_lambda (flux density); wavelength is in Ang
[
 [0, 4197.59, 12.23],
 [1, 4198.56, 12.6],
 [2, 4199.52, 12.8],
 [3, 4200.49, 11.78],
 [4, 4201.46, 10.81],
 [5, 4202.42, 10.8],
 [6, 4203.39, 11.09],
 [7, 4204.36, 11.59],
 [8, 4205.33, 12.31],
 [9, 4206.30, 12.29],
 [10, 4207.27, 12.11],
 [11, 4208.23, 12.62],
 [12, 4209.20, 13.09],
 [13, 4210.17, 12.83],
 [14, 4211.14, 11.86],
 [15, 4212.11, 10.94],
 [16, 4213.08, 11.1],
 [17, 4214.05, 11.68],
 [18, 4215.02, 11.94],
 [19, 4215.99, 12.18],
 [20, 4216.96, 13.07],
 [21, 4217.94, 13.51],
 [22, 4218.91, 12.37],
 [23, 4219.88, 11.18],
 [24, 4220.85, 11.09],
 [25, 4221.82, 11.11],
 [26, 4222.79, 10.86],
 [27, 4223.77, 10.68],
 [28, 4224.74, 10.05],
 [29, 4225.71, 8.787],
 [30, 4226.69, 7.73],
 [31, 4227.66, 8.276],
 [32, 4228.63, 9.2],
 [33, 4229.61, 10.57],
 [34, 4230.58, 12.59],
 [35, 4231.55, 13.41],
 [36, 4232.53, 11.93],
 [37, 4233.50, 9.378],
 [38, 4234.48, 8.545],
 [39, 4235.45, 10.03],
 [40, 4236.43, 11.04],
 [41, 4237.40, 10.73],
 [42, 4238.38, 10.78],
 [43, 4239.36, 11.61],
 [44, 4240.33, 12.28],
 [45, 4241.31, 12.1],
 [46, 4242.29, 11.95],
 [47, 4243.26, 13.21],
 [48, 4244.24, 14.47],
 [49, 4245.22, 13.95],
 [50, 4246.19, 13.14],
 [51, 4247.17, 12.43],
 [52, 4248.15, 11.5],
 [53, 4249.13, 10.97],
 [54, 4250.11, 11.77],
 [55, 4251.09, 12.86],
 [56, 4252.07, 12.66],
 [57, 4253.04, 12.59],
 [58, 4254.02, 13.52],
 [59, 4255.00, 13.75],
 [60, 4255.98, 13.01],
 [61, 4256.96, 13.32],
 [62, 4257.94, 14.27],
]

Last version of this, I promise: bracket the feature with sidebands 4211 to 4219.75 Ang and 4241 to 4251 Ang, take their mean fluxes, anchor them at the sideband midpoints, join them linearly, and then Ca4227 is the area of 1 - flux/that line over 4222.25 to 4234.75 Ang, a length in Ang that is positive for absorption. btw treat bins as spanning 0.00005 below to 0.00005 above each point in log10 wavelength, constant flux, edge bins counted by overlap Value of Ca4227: 2.1 Ang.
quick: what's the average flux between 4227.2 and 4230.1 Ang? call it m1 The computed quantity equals 9.37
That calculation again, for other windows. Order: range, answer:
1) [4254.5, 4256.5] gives 13.4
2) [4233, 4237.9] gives 9.96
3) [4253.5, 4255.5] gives 13.6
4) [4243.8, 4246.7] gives 13.8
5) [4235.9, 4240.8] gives 11.3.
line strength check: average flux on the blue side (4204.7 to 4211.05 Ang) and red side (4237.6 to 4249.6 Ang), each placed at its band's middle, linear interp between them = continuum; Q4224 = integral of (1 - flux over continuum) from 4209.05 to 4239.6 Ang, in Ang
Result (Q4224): 3.4 Ang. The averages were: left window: 12.5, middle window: 11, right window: 12.3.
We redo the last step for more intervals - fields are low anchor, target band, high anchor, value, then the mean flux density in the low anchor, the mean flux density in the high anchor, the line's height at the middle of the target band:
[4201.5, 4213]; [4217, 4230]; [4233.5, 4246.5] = 1.44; 11.9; 11.7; 11.8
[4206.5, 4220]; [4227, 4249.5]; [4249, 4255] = 1.82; 12.2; 12.6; 12.5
